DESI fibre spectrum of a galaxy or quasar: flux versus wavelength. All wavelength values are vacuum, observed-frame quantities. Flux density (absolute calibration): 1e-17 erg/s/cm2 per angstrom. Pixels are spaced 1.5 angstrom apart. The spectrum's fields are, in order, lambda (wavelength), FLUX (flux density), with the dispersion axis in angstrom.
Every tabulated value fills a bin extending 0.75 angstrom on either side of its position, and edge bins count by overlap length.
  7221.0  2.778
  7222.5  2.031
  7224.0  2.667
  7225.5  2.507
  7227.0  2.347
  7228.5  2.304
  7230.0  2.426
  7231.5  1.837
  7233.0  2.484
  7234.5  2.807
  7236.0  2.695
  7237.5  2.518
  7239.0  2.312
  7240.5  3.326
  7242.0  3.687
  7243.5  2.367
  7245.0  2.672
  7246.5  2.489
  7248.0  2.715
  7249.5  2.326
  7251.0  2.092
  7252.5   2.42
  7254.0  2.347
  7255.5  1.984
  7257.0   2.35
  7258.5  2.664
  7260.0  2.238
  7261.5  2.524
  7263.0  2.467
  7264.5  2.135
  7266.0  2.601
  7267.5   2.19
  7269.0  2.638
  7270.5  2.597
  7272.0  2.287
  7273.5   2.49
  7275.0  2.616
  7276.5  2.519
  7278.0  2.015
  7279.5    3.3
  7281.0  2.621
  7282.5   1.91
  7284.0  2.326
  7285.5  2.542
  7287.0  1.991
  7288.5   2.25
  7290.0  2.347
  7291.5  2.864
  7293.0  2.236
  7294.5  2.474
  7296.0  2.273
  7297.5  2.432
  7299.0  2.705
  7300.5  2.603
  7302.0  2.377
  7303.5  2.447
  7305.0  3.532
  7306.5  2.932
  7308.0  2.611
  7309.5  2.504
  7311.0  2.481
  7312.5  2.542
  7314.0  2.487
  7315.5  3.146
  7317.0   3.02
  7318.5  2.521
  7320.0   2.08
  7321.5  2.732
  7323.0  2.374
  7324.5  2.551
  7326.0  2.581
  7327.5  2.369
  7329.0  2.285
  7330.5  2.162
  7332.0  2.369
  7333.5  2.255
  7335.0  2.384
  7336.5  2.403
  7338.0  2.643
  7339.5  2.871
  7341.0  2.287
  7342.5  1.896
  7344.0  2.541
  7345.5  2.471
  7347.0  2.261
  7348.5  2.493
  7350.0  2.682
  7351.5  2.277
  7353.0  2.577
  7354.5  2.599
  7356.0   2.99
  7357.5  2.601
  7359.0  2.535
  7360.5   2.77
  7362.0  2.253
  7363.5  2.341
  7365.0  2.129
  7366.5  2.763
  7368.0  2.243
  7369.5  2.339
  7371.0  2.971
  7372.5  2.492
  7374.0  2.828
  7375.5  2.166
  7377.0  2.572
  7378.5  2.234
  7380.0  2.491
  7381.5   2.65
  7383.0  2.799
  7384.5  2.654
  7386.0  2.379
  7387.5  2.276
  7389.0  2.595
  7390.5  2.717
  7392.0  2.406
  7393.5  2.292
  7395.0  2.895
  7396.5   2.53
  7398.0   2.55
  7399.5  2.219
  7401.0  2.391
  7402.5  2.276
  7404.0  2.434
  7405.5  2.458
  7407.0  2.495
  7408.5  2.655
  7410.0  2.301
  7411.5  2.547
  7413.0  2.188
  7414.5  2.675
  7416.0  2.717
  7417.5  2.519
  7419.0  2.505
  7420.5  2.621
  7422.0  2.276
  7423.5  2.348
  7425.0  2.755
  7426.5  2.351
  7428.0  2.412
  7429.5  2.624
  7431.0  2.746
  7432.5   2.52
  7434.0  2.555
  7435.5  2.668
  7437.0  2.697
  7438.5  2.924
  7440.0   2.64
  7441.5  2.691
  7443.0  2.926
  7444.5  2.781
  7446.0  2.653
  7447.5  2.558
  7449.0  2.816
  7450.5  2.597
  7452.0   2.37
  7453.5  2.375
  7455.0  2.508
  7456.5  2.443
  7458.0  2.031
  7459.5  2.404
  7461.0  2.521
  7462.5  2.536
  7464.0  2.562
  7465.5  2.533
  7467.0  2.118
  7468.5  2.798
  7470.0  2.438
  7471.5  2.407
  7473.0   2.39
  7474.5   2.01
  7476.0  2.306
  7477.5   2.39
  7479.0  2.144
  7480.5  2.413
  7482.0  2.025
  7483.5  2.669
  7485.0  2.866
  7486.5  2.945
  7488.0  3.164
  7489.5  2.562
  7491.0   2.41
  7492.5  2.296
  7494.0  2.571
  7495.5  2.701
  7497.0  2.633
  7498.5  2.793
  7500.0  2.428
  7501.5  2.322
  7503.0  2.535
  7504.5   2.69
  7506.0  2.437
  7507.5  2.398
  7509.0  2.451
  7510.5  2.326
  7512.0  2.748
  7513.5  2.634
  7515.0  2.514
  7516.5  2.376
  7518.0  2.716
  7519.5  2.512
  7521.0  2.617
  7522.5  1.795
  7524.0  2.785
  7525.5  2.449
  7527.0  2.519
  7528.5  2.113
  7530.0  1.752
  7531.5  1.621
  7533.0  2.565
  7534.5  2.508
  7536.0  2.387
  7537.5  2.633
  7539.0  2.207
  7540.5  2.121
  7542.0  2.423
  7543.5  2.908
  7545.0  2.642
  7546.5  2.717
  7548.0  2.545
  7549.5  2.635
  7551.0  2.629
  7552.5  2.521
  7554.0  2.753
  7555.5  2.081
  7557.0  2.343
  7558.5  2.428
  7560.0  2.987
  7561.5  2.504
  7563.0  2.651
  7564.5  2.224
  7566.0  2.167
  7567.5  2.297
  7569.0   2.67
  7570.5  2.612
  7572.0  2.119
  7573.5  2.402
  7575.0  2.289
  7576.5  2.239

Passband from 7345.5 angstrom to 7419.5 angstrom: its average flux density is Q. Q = 2.5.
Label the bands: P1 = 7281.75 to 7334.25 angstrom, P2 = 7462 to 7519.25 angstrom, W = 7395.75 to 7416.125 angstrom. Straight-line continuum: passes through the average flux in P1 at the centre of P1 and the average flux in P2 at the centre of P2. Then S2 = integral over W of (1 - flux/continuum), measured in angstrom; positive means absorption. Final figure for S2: 0.40 angstrom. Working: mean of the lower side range 2.49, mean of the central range 2.45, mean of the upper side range 2.51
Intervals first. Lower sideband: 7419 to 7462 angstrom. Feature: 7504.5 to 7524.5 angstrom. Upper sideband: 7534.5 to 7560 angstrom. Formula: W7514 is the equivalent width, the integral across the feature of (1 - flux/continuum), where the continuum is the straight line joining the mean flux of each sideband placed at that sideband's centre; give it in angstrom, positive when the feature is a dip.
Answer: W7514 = 0.3 angstrom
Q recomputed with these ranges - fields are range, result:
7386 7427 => 2.48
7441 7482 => 2.46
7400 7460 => 2.54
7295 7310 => 2.64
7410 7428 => 2.49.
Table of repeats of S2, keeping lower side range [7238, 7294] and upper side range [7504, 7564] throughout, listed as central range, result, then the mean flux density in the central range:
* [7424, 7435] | -0.4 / 2.56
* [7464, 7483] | 0.9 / 2.34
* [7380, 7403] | -0.4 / 2.51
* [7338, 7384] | -0.7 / 2.51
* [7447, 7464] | 0.0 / 2.47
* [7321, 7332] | 0.2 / 2.42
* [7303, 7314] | -1.1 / 2.71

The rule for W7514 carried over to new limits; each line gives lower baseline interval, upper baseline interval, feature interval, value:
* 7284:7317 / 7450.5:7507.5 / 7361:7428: 1.0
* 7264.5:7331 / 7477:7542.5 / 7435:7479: -0.7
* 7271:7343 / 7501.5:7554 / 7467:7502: -0.5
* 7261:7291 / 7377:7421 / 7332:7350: 0.3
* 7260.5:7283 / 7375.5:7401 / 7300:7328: -1.7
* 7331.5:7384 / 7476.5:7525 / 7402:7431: 0.2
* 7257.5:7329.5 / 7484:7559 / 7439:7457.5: -0.8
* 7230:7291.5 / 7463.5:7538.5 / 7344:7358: -0.5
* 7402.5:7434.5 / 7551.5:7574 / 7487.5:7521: -1.1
